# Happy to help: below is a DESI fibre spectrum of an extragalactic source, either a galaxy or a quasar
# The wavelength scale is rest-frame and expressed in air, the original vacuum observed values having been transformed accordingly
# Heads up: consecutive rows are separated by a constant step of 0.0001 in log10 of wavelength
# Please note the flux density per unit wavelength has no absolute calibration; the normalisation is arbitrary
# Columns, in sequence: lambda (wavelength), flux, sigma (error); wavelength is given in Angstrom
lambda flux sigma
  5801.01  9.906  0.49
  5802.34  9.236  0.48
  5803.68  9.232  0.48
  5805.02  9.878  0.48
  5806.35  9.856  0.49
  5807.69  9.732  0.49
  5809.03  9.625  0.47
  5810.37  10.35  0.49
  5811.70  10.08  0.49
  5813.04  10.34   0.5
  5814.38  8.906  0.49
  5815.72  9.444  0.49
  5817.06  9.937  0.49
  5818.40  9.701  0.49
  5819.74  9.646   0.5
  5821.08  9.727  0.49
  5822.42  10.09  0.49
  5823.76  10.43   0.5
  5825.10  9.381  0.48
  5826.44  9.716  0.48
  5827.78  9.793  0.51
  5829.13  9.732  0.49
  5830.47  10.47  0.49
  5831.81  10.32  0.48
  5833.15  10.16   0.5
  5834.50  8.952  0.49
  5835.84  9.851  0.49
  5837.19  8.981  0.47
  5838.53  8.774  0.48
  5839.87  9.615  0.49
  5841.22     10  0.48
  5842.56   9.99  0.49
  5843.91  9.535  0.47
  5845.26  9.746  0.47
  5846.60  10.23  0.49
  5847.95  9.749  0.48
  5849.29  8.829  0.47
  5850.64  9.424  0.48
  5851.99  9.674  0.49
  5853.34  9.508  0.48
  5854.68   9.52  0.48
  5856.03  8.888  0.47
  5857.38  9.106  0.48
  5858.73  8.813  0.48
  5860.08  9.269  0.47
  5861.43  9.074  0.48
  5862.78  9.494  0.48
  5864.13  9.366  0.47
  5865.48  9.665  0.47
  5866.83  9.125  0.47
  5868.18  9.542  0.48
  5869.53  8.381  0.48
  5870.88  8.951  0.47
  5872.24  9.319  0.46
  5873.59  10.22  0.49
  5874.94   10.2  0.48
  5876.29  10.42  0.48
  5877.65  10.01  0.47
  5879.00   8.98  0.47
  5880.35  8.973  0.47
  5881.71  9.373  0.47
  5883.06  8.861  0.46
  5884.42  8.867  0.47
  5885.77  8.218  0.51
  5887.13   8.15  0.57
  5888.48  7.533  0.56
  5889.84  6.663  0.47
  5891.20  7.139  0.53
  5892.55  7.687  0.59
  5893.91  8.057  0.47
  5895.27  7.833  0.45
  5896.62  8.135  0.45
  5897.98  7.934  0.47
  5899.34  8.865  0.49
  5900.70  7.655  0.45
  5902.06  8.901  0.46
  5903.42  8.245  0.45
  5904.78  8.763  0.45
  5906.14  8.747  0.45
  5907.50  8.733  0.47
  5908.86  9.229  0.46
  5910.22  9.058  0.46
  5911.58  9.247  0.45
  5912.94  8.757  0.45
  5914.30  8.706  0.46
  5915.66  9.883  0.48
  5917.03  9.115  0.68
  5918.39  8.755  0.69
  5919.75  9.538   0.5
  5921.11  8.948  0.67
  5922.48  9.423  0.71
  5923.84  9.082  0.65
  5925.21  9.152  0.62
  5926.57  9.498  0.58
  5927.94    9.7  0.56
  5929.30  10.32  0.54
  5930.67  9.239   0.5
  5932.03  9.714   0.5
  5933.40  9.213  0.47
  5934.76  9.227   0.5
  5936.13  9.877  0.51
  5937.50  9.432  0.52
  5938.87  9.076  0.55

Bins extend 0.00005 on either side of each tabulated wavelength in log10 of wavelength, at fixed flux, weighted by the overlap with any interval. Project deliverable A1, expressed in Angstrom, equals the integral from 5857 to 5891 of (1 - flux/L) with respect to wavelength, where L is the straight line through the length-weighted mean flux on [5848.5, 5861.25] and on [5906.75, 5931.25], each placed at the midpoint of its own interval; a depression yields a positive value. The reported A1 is 0.72 Angstrom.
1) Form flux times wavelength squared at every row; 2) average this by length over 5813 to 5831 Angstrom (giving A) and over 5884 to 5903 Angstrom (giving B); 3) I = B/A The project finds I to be 0.8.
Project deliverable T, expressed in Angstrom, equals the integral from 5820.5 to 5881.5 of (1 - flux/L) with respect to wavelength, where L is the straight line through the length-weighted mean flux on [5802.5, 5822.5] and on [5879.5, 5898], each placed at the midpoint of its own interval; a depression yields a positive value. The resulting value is -4.4 Angstrom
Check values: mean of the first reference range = 9.74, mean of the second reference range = 8.12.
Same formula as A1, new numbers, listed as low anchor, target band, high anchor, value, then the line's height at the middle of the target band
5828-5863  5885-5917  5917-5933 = 3.6 Angstrom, 9.43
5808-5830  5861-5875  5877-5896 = -1.0 Angstrom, 8.72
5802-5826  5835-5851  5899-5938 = 0.1 Angstrom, 9.59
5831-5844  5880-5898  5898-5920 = 1.9 Angstrom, 9.07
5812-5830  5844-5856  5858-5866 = -0.2 Angstrom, 9.42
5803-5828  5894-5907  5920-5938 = 1.6 Angstrom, 9.53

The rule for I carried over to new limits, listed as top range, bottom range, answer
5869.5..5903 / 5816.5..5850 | 0.90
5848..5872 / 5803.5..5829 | 0.96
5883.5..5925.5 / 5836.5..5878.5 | 0.92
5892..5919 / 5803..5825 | 0.91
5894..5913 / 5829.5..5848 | 0.90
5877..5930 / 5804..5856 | 0.92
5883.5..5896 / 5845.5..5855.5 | 0.83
